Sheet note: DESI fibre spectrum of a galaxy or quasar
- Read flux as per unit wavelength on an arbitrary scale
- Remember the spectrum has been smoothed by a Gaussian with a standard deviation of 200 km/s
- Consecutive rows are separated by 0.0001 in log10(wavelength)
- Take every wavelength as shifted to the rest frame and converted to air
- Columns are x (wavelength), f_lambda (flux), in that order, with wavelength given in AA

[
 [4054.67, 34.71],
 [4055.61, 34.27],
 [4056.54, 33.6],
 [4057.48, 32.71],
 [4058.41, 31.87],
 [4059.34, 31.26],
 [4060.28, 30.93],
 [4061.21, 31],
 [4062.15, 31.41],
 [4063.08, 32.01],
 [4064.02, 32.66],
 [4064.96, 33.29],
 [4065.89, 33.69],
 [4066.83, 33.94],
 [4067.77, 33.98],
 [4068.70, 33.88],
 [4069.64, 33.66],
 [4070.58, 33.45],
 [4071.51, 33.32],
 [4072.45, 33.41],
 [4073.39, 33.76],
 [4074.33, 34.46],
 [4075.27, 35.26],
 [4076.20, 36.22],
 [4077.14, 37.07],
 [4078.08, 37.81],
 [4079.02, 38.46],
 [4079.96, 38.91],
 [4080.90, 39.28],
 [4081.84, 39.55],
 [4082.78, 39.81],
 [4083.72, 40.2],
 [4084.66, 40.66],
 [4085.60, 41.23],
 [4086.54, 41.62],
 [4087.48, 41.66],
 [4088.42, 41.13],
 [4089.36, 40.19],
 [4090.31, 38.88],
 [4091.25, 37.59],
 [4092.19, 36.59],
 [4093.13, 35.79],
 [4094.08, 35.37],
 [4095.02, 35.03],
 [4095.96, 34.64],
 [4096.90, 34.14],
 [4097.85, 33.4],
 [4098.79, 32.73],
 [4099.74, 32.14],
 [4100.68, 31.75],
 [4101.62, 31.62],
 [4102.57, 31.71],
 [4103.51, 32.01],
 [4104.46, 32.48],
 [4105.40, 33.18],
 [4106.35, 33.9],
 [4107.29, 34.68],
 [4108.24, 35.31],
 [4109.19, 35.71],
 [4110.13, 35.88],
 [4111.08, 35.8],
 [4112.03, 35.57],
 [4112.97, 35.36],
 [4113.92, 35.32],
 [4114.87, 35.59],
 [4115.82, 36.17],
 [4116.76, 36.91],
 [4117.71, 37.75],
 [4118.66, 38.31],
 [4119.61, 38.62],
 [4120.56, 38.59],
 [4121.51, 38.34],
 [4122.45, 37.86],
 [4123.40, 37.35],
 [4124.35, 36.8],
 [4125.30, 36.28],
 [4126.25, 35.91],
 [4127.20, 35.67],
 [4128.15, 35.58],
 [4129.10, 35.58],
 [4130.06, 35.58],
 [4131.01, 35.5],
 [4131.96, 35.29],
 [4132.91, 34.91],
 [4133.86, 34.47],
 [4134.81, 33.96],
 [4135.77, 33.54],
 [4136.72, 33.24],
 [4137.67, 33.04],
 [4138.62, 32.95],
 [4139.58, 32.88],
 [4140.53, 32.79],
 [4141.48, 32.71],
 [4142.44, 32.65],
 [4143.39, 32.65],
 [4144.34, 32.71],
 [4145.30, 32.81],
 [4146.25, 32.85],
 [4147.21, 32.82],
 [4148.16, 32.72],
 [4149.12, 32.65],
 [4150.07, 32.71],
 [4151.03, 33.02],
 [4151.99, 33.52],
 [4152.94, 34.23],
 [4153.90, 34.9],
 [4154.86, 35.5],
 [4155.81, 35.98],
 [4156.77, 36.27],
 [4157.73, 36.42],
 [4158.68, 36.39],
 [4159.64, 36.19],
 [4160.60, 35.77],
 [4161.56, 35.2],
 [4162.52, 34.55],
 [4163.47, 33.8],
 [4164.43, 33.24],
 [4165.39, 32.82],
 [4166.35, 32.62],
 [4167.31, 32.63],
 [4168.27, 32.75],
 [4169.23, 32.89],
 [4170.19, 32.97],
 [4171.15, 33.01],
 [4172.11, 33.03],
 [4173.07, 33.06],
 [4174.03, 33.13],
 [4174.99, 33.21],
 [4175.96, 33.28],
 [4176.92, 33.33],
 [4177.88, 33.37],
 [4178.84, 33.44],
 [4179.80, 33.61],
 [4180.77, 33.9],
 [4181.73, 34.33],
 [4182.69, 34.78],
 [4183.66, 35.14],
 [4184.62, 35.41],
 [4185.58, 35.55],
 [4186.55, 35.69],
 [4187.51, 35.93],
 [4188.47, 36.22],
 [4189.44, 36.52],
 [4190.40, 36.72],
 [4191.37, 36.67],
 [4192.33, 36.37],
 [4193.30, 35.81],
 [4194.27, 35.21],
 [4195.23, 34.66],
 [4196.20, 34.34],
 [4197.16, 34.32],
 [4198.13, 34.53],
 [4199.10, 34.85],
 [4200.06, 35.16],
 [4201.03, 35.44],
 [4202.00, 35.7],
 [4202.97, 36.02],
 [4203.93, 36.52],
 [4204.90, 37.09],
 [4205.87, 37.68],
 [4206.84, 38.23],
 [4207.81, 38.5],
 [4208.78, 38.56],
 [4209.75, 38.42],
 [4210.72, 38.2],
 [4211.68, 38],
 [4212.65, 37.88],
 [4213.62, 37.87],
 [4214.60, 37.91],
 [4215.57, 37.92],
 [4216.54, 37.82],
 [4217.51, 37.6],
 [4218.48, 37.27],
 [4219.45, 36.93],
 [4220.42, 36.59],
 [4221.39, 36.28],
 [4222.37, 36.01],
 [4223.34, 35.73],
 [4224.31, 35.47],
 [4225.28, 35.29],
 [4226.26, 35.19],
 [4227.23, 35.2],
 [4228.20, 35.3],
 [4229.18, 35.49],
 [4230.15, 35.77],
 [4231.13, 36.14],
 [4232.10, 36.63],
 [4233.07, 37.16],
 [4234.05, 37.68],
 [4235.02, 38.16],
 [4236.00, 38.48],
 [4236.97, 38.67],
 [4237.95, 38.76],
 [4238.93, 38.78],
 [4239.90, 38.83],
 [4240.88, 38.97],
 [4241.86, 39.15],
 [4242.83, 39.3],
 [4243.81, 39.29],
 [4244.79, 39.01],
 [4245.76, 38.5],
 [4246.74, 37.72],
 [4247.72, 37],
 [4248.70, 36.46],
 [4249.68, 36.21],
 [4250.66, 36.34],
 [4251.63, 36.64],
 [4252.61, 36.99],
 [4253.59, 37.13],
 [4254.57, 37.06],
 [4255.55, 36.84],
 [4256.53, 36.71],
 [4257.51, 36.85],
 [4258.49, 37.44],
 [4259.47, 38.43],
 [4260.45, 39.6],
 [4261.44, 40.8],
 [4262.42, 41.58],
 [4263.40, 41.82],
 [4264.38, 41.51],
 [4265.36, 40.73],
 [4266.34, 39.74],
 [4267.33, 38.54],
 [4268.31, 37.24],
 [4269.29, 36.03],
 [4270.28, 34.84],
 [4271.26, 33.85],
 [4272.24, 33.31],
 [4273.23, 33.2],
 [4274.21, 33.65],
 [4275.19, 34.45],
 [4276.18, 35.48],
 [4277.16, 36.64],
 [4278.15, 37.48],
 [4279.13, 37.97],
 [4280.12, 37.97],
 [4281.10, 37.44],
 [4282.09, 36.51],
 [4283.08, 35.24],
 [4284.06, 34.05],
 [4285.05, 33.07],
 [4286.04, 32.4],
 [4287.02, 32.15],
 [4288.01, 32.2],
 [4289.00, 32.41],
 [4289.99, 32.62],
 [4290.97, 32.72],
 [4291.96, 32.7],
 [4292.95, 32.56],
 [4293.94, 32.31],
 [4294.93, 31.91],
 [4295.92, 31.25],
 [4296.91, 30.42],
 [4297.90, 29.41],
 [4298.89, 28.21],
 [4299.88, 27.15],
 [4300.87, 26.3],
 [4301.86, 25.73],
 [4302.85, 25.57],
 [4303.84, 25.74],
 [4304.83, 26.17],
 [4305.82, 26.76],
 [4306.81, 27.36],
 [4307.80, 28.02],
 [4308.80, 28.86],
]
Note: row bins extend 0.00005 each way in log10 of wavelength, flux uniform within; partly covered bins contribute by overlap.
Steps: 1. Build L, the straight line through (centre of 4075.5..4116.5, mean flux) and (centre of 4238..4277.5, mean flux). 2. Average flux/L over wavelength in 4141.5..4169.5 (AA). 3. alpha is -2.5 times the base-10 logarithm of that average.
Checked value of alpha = 0.089 mag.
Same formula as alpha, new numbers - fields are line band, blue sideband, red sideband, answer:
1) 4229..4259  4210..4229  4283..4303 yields -0.083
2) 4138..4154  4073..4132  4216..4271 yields 0.117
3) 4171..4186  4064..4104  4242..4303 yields 0.056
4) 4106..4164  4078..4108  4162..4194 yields 0.011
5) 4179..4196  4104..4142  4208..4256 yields 0.035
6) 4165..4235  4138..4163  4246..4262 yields 0.001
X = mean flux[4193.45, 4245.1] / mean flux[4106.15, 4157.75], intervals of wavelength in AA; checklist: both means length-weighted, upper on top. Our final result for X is 1.06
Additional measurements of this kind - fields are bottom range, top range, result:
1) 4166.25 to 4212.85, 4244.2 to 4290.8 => 1.04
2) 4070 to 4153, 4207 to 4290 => 1.04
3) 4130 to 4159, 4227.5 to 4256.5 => 1.11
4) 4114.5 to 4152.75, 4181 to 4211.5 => 1.04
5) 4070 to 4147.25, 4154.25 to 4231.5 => 1.00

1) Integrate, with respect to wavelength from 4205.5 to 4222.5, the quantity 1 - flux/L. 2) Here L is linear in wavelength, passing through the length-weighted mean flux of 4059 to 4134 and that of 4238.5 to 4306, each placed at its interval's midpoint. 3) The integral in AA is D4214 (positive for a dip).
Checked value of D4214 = -1.16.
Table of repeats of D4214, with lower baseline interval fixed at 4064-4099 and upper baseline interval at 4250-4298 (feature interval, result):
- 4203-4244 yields -1.6 AA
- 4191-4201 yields 0.2 AA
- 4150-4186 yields 2.1 AA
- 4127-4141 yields 0.8 AA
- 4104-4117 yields 0.5 AA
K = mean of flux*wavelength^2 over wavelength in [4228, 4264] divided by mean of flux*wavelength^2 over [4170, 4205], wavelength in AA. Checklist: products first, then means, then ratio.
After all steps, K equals 1.1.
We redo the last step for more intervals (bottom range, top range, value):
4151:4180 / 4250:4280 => 1.15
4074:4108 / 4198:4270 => 1.10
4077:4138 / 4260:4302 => 1.04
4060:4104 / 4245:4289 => 1.13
